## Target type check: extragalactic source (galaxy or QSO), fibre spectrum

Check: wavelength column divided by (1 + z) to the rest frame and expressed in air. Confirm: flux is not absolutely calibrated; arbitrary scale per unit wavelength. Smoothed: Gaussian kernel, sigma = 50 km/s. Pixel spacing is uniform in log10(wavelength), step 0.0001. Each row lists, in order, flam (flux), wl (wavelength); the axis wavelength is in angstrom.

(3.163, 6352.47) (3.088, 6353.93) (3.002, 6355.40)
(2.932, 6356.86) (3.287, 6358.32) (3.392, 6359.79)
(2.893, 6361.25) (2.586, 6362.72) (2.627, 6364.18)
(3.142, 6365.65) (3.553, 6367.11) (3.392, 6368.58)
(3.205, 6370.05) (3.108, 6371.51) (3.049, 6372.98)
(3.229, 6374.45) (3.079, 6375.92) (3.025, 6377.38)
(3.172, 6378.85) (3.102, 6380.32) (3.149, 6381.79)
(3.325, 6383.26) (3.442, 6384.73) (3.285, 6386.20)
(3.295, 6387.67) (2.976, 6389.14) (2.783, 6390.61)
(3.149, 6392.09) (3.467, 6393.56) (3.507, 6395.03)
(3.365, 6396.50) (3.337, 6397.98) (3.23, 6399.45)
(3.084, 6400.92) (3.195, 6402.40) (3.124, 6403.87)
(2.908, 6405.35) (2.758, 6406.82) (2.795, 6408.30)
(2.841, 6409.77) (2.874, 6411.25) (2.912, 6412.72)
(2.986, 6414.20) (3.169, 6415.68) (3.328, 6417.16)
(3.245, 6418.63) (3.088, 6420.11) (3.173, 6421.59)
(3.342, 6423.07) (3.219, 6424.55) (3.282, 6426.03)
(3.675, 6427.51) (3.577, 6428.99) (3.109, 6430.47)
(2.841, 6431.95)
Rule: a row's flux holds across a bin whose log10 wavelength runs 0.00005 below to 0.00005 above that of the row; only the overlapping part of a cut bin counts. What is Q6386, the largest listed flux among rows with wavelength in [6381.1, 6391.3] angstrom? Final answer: 3.442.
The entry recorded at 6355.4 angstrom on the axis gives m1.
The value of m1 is 3.002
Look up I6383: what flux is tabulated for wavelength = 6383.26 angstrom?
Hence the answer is 3.325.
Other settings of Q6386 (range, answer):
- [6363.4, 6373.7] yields 3.553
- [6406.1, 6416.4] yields 3.169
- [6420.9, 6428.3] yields 3.675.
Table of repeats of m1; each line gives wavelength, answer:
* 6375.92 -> 3.079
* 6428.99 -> 3.577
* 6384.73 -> 3.442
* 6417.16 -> 3.328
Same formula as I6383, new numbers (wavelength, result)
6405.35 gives 2.908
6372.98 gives 3.049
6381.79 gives 3.149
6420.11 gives 3.088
